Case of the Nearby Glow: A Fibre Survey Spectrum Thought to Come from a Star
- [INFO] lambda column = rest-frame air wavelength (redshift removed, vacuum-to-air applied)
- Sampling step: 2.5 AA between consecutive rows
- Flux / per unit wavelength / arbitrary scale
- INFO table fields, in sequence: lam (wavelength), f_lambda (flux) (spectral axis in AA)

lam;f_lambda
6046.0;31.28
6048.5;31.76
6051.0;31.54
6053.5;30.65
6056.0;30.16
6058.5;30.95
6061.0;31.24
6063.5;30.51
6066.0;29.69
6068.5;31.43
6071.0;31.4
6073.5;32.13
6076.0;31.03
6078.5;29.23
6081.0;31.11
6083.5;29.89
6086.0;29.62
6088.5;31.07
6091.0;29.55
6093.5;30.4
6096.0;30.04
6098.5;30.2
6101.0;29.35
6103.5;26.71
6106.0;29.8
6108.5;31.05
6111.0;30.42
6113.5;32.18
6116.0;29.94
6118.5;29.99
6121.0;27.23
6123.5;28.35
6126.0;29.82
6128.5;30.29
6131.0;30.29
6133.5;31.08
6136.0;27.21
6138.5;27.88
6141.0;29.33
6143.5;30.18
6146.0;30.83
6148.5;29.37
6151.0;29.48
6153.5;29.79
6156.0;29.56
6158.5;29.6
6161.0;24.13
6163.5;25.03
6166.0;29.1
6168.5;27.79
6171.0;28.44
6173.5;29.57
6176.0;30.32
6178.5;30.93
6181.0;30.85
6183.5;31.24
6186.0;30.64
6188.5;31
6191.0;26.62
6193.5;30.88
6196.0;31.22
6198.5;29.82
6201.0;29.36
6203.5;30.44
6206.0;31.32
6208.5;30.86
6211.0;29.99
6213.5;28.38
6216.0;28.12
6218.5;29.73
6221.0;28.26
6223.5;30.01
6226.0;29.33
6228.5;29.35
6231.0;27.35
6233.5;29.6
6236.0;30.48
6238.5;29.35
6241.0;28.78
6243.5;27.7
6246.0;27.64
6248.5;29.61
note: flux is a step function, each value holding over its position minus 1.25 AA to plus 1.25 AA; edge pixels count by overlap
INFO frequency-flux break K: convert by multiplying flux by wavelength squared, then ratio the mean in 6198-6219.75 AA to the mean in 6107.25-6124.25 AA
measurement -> 1.03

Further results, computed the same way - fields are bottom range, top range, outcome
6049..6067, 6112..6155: 0.99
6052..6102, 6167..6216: 1.02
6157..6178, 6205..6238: 1.06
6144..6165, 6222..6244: 1.05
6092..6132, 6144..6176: 0.98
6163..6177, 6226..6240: 1.05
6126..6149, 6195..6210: 1.05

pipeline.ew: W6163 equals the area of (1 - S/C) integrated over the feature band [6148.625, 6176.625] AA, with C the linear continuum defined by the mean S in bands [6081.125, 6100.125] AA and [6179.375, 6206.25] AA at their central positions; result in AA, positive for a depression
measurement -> 1.7 AA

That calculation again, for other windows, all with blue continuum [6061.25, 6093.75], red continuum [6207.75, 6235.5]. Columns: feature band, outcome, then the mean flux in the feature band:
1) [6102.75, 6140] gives 0.78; 29.5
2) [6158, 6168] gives 0.98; 26.8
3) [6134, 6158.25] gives 0.44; 29.4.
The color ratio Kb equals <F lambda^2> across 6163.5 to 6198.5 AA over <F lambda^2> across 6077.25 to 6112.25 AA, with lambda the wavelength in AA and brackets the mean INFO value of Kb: 1.02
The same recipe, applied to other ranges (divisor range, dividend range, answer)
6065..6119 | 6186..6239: 1.02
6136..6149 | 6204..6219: 1.04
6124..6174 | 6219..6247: 1.03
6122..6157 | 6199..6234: 1.02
